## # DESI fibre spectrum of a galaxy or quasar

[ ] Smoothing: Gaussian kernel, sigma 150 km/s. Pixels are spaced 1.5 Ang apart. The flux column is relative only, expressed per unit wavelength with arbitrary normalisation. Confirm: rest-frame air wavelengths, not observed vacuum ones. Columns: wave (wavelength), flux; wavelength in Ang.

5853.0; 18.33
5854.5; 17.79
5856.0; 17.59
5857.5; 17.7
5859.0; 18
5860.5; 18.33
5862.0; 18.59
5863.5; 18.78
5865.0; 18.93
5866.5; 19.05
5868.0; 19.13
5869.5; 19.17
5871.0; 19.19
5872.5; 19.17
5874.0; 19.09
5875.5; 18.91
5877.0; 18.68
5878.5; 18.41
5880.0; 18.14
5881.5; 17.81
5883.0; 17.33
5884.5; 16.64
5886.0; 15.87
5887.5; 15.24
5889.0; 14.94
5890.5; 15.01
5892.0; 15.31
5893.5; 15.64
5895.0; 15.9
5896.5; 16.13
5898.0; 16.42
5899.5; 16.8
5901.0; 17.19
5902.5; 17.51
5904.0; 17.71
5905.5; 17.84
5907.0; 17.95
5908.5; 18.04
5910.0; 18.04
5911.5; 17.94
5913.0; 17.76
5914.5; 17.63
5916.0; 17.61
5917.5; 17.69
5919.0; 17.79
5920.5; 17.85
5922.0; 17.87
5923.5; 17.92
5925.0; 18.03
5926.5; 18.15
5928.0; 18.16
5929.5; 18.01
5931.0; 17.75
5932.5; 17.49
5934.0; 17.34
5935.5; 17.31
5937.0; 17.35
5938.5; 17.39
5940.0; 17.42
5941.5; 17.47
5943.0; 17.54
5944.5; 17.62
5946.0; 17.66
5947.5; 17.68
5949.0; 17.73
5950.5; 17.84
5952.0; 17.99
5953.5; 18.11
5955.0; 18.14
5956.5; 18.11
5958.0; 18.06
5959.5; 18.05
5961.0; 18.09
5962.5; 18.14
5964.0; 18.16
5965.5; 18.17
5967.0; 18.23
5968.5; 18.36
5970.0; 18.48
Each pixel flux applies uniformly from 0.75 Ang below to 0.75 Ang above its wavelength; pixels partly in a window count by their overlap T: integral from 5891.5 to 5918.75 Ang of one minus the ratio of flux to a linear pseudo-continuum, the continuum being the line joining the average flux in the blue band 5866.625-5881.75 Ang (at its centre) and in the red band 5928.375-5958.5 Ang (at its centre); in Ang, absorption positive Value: 1.7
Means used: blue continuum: 18.8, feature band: 17.2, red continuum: 17.7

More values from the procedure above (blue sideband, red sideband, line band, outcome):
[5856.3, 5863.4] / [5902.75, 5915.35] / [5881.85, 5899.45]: 2.0 Ang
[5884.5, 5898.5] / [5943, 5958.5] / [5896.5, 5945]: -2.6 Ang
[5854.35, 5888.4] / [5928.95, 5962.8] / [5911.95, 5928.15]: 0.0 Ang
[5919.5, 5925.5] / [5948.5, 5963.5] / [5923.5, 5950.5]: 0.4 Ang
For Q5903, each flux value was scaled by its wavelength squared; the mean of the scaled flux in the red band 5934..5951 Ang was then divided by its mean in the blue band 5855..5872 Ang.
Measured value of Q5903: 0.97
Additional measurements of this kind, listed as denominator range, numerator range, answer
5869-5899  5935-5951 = 1.05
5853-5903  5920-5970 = 1.04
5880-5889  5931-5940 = 1.07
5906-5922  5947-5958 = 1.02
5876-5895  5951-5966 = 1.12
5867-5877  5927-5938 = 0.94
